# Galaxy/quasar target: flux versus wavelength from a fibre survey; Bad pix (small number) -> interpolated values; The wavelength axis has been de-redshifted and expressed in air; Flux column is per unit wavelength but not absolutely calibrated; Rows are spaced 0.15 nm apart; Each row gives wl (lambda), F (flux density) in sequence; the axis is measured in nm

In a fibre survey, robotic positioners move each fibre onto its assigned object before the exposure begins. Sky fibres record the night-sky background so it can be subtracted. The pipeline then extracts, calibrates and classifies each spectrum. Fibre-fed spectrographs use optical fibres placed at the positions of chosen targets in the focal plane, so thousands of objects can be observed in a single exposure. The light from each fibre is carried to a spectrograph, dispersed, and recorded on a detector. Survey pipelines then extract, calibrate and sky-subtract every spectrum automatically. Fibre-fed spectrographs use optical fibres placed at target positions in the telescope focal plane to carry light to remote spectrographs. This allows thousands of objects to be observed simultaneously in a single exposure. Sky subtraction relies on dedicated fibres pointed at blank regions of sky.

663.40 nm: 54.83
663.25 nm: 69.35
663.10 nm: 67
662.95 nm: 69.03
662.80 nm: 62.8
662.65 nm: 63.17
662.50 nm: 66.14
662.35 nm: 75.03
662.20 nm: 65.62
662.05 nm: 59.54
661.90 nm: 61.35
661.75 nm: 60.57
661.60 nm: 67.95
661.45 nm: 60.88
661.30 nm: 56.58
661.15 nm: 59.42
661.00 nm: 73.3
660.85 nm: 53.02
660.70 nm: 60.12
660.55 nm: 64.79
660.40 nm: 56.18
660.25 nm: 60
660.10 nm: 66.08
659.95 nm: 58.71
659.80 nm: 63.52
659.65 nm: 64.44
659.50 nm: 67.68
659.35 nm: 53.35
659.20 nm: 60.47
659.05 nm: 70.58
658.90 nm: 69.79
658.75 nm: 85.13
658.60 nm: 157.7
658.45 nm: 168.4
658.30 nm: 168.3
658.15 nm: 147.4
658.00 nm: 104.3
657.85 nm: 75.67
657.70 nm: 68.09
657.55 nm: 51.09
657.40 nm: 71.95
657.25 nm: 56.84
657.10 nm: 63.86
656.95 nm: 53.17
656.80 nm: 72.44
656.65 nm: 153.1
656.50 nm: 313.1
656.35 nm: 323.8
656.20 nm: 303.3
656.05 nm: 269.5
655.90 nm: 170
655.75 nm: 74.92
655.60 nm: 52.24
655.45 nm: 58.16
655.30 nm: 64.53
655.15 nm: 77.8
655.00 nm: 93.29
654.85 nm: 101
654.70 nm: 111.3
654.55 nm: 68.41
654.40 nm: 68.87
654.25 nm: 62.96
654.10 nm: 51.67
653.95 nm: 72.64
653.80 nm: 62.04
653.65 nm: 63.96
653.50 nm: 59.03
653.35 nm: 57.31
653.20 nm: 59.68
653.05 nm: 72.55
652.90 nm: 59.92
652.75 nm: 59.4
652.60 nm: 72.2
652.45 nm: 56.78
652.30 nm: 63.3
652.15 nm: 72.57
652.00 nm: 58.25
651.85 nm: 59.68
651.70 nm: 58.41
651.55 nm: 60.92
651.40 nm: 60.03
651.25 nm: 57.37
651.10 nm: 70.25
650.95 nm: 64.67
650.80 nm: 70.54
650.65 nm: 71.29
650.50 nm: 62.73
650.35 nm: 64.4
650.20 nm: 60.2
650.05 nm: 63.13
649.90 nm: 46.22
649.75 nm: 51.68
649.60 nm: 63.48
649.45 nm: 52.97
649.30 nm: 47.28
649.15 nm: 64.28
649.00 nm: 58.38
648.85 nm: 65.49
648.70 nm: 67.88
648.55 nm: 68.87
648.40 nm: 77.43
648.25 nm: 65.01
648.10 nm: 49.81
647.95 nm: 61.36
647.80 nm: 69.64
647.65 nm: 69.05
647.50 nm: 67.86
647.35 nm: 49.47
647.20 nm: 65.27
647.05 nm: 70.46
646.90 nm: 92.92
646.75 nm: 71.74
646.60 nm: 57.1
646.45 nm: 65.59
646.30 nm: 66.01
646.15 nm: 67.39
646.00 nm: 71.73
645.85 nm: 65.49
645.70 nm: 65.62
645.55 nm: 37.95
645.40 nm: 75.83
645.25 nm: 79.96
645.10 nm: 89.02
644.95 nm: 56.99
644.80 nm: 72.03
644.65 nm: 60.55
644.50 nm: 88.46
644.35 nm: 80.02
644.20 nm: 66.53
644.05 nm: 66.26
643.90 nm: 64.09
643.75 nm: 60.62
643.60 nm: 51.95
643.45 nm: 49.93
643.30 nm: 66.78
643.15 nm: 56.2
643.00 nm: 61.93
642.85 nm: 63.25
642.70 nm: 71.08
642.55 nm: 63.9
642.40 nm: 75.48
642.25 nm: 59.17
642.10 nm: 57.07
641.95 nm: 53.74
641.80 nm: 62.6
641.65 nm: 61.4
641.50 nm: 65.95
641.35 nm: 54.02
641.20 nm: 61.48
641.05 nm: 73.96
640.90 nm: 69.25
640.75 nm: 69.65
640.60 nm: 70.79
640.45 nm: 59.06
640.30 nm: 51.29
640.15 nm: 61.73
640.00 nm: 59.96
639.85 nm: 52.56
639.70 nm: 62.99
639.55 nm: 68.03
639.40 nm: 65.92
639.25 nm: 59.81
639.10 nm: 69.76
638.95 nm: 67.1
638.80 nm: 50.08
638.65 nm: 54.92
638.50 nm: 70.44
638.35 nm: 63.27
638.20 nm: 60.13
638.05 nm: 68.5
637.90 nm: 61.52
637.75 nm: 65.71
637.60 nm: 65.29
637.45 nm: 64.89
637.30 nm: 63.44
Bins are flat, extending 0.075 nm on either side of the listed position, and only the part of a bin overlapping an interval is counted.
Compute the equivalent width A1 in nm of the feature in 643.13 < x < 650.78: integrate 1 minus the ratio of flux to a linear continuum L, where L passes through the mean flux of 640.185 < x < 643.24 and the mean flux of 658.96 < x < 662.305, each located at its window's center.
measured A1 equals -0.24 nm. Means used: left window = 63.1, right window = 62.2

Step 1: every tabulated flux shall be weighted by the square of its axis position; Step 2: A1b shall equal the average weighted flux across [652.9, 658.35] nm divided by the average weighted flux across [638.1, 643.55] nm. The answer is 1.8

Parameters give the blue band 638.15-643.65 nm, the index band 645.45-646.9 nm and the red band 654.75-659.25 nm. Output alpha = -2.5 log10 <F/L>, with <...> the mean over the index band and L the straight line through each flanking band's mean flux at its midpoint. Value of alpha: 0.24 mag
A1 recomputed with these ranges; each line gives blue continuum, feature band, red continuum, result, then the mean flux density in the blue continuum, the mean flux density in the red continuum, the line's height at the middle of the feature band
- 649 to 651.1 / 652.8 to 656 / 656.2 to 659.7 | 0.526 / 60.5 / 114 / 90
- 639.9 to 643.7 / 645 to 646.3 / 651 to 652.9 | -0.138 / 62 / 62.4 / 62.1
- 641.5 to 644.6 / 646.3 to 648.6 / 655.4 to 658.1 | 0.500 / 64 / 131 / 85.4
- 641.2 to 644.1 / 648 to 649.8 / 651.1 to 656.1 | 0.206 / 61.3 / 75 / 69.1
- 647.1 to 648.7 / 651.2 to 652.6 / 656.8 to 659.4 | 0.244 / 64.6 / 89.6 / 74.4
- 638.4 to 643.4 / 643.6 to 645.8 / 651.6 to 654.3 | -0.199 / 62.7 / 62.3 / 62.6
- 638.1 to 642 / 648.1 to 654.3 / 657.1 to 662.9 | 0.644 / 62.4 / 75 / 69.4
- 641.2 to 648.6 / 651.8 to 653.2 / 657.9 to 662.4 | 0.157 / 65.5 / 78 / 71.7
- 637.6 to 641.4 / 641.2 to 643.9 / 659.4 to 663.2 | 0.087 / 63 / 63.3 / 63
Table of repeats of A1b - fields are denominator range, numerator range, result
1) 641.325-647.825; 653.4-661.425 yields 1.51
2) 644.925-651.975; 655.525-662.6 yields 1.56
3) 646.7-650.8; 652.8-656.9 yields 1.77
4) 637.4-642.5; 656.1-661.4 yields 1.69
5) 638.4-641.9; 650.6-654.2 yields 1.04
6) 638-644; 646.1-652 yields 1.04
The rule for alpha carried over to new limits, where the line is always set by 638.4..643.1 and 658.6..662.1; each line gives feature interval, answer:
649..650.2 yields 0.14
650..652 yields 0.02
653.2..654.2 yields 0.06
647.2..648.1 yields 0.02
